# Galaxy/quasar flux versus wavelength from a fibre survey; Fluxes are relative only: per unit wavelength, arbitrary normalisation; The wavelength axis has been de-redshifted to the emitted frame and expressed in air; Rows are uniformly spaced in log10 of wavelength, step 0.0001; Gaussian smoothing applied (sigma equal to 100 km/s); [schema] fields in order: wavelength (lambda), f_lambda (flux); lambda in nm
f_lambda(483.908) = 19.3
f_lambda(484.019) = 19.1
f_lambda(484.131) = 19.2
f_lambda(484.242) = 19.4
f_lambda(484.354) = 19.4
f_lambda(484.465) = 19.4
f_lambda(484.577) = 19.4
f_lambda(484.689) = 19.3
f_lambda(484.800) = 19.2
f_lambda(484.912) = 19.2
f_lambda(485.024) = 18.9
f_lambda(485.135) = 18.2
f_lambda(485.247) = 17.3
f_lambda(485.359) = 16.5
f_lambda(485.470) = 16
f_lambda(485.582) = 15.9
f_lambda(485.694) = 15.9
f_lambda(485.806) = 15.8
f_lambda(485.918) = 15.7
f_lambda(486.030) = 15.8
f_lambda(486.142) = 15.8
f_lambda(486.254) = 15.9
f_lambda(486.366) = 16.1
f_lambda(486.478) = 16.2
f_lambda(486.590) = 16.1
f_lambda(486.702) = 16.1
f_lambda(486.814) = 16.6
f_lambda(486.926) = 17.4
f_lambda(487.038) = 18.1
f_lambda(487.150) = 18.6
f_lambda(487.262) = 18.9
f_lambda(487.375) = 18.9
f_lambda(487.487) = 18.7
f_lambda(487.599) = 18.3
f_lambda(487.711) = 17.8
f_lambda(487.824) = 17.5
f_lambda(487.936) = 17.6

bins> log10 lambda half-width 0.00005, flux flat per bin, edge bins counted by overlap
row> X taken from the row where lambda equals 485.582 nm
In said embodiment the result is 15.9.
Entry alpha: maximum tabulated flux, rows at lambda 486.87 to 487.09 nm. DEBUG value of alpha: 18.1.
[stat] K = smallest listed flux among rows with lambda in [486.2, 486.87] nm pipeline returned 15.9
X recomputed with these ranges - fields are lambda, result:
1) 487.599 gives 18.3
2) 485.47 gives 16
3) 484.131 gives 19.2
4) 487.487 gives 18.7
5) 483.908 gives 19.3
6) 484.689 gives 19.3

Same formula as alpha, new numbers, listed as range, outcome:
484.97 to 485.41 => 18.9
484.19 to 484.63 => 19.4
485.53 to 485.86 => 15.9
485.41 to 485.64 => 16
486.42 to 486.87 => 16.6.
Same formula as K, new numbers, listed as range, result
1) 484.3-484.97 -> 19.2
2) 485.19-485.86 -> 15.8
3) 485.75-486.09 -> 15.7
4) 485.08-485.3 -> 17.3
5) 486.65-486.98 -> 16.1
